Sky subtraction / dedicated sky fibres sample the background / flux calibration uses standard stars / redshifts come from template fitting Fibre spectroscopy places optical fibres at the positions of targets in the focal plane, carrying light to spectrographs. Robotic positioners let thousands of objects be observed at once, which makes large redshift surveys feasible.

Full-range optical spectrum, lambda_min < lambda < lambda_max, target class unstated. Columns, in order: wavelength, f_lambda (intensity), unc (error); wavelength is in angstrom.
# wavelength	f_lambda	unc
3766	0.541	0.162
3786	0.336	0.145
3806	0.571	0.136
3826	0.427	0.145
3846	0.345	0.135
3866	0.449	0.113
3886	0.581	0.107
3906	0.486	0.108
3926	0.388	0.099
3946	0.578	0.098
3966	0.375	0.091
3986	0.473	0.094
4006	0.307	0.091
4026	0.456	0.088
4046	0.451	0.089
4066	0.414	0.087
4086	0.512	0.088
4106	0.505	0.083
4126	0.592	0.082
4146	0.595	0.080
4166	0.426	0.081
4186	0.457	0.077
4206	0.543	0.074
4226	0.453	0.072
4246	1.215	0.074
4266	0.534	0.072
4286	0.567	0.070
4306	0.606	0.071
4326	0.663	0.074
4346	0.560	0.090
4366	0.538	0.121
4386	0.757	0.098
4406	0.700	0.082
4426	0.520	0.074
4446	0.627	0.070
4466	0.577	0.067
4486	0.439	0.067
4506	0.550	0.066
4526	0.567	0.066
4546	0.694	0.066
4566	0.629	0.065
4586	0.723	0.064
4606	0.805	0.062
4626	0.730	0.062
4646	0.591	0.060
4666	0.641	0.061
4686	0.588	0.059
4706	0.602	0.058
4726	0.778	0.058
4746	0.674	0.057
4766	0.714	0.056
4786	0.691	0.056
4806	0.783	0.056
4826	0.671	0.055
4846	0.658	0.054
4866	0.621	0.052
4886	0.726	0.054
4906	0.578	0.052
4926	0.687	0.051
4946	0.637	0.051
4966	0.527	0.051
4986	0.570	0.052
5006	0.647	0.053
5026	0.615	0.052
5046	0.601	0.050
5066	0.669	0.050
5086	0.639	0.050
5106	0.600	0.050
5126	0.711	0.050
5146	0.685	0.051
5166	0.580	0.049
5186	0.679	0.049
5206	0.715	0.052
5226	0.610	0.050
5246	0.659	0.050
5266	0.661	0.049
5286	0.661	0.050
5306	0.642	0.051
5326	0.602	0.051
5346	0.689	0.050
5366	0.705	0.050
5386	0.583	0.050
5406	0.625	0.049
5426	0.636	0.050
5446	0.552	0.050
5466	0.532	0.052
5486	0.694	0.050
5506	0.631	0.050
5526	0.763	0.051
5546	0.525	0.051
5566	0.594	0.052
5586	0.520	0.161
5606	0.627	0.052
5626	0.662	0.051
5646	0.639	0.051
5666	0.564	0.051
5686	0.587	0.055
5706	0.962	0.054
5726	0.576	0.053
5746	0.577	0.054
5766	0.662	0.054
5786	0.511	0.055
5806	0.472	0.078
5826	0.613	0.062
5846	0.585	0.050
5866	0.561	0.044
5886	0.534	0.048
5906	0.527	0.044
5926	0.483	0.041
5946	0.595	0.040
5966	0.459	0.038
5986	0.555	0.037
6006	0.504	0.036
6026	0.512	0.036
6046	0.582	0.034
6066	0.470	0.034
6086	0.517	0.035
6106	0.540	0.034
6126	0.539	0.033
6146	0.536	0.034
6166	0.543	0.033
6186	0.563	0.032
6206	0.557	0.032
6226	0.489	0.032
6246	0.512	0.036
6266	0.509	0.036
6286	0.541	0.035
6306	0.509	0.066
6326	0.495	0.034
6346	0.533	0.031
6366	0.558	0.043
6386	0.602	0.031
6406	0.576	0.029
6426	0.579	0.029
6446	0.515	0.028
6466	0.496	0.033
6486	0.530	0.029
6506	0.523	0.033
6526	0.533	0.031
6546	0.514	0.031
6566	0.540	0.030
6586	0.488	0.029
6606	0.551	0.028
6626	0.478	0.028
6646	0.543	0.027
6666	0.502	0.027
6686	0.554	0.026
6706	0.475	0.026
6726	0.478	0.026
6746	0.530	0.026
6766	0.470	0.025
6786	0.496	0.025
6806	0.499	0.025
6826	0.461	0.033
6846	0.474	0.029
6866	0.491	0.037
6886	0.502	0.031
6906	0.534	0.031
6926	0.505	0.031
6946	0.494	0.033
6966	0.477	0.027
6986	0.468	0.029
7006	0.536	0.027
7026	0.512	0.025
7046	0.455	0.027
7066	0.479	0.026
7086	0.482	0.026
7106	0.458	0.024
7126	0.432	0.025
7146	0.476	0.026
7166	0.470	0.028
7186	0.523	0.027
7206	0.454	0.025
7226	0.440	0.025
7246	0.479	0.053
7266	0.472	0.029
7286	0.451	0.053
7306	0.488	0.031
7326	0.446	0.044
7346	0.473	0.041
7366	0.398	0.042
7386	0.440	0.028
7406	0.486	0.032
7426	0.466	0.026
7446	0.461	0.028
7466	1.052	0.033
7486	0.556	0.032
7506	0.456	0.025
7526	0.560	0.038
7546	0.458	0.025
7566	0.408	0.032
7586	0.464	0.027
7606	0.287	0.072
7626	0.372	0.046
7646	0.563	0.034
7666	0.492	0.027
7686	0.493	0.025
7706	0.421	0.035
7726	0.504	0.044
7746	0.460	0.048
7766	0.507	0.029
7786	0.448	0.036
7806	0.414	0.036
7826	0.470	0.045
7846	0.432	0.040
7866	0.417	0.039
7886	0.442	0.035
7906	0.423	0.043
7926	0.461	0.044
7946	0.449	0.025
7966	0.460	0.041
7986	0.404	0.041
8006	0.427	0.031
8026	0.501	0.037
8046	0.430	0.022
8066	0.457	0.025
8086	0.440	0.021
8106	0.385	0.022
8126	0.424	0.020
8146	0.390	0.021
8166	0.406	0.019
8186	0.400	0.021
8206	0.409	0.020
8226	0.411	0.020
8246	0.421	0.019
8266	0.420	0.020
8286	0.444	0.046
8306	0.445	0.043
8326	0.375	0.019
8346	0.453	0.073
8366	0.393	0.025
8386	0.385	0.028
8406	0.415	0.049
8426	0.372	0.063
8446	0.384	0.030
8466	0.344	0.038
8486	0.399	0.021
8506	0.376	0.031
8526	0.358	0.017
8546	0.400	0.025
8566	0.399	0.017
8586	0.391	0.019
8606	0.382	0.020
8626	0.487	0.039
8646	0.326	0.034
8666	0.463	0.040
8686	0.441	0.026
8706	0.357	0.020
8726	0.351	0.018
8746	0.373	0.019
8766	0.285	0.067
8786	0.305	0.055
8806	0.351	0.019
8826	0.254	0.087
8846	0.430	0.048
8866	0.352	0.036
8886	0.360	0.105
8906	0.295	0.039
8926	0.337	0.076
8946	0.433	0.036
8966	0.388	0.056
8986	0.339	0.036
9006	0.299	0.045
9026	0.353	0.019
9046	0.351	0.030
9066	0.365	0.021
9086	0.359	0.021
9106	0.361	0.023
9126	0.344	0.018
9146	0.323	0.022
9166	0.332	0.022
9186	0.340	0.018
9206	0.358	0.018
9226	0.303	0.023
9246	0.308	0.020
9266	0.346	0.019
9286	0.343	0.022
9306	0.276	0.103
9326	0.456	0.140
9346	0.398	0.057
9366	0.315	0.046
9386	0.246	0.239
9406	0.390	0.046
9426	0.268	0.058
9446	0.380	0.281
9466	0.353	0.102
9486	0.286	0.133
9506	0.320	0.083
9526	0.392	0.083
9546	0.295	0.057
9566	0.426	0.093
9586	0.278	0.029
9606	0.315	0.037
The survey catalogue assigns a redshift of 0.14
